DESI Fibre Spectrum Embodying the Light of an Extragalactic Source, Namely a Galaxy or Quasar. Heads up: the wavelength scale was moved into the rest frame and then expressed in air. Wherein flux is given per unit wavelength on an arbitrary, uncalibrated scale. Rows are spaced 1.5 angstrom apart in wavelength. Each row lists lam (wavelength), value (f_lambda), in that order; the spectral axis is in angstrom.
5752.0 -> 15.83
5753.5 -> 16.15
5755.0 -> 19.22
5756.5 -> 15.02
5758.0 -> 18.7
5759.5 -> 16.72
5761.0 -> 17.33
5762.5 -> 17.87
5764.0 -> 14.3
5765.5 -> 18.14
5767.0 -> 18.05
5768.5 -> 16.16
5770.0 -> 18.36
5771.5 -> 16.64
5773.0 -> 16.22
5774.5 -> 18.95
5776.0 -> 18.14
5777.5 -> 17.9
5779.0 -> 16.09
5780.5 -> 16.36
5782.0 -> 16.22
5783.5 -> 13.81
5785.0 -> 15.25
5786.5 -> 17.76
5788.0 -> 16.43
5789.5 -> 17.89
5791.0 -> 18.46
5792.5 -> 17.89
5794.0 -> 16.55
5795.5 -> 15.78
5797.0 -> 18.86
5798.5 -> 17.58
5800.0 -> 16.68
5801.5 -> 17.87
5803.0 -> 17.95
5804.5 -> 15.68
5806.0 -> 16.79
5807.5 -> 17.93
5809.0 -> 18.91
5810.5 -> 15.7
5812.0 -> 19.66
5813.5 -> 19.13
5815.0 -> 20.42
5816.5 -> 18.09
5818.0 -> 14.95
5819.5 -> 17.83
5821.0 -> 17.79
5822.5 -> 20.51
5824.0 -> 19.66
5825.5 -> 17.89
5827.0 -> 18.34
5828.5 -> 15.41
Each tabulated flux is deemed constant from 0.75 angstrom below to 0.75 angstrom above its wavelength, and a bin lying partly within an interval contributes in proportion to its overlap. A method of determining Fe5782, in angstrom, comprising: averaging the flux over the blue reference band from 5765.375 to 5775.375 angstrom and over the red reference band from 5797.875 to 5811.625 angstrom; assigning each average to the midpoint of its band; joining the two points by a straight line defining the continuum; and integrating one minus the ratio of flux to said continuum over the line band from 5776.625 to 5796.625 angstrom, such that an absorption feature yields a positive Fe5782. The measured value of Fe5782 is 0.8 angstrom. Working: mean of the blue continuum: 17.5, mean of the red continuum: 17.3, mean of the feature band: 16.7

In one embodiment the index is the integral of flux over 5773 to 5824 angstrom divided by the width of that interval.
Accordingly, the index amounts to 17.5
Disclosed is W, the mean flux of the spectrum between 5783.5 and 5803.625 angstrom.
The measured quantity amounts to 17.2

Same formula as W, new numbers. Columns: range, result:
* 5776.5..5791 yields 16.5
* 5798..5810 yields 17.4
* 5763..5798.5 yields 17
